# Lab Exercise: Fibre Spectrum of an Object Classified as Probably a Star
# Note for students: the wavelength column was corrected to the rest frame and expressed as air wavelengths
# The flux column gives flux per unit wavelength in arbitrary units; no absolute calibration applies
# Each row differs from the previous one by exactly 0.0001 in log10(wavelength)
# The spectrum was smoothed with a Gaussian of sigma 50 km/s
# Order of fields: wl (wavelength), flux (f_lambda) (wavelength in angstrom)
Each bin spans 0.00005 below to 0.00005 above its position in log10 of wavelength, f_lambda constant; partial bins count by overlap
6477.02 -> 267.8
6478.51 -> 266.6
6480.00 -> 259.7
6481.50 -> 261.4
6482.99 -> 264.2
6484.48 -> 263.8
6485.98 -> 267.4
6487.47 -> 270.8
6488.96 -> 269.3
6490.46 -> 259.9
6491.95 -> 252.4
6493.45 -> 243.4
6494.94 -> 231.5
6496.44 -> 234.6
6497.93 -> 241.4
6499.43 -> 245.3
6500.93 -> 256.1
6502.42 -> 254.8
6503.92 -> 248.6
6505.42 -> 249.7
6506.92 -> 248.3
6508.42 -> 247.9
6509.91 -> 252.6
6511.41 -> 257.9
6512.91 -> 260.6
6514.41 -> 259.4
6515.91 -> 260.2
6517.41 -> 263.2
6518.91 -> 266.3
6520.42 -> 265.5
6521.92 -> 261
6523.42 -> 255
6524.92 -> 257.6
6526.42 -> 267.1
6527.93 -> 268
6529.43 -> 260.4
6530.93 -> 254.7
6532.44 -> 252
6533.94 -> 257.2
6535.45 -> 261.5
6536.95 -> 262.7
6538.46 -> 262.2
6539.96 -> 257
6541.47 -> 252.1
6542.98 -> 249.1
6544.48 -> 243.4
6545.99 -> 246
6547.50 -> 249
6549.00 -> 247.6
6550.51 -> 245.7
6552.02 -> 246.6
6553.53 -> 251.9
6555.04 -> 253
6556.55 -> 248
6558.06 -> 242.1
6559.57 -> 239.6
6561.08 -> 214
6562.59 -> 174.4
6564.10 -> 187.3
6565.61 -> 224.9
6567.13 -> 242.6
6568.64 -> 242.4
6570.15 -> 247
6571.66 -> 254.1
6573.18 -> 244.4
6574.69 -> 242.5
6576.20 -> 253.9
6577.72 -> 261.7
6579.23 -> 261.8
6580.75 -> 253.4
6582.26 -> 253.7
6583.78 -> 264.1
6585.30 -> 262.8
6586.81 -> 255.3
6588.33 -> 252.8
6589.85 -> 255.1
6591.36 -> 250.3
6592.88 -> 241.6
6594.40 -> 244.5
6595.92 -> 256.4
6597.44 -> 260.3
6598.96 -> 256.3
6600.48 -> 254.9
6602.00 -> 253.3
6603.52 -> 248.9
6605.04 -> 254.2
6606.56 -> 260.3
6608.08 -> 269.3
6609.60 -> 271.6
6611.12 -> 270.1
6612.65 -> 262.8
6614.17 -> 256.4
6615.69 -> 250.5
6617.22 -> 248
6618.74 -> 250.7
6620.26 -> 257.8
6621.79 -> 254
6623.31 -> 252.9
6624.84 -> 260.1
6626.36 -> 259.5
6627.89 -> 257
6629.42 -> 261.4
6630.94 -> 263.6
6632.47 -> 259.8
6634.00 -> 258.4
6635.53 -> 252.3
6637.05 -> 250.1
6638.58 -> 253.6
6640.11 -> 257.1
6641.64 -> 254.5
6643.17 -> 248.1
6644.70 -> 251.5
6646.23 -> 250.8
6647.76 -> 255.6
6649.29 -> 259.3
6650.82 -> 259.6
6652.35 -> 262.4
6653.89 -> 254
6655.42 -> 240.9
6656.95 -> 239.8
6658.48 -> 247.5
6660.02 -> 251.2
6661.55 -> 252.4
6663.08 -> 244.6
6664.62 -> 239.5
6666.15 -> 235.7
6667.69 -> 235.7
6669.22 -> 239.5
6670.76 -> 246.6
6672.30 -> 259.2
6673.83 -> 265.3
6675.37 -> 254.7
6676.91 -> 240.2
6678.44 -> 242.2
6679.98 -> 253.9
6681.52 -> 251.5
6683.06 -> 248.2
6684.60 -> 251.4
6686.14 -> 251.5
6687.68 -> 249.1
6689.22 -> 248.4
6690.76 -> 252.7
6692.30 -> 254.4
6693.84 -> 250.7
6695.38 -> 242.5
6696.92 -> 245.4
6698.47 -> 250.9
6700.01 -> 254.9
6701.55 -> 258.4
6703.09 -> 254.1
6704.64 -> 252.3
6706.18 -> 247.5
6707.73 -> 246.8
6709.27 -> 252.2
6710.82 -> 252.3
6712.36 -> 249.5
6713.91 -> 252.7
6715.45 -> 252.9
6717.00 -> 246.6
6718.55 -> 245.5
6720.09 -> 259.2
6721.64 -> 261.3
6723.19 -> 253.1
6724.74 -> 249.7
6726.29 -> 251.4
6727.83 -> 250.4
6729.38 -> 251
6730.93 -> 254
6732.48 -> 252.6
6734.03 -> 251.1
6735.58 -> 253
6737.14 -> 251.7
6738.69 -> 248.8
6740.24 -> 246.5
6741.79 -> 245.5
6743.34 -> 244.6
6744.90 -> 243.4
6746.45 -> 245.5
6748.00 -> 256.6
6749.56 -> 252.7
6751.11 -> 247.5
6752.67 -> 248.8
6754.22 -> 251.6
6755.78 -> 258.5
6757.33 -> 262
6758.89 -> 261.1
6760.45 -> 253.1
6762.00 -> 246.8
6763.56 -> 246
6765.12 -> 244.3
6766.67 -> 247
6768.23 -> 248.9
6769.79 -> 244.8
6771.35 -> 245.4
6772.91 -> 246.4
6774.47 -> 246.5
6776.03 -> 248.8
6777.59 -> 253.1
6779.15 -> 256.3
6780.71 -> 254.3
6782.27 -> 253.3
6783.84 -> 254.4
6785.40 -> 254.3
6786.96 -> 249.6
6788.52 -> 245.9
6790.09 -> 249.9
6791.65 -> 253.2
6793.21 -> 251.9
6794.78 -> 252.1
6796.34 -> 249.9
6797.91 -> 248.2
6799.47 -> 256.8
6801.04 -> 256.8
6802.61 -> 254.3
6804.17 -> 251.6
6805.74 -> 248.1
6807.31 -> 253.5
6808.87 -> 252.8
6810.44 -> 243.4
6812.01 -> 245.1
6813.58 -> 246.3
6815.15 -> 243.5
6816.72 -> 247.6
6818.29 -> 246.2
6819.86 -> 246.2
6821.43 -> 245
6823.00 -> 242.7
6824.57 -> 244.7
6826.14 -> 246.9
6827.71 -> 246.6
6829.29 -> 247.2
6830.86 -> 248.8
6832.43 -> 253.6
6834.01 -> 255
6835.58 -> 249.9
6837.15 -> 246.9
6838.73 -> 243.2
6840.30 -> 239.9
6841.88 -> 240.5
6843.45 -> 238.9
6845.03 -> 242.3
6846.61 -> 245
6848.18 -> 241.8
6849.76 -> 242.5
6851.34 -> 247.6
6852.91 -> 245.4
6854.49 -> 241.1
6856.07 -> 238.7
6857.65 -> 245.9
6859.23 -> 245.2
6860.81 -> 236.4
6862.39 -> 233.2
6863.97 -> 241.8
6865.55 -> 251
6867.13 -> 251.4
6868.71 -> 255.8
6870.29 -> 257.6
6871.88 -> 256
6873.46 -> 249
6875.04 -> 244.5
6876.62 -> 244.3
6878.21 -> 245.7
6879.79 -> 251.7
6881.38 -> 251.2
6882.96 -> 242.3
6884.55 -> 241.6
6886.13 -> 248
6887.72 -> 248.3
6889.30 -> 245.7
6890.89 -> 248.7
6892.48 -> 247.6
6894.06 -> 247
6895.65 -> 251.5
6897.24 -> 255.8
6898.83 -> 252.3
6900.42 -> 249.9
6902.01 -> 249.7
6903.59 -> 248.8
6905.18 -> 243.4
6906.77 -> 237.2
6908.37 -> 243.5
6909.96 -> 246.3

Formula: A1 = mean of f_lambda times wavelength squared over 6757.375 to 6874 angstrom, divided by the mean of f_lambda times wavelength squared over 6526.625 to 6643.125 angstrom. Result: 1.06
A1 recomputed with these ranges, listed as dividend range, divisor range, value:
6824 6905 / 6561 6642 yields 1.06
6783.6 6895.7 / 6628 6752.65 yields 1.03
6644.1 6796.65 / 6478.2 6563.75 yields 1.05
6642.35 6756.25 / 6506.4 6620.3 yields 1.04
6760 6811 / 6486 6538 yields 1.06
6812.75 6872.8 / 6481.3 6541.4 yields 1.06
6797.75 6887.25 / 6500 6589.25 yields 1.08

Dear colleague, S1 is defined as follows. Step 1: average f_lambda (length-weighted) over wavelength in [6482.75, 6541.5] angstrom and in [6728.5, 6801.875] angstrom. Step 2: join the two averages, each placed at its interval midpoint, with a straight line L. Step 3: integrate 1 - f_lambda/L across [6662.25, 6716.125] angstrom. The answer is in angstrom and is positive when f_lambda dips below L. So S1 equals 0.7 angstrom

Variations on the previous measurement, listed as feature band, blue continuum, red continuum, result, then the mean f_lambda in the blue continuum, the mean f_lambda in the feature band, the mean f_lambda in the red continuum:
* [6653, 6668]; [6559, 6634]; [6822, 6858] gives 0.3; 251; 244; 245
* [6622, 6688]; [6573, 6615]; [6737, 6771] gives 0.6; 256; 252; 250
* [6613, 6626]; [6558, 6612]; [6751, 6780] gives -0.3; 248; 254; 250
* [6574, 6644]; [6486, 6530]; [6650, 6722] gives -1.0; 256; 256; 250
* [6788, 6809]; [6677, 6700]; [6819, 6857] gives -0.5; 249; 252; 245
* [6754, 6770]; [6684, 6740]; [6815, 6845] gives -0.2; 251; 251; 246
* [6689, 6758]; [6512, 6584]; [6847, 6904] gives -0.8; 250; 251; 247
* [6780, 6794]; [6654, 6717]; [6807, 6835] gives -0.2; 249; 252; 247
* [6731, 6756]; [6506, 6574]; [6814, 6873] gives -0.3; 249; 250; 246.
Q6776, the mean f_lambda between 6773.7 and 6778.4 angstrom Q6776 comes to 250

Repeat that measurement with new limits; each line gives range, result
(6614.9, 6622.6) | 252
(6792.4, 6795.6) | 252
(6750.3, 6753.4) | 248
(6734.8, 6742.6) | 249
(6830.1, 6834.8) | 252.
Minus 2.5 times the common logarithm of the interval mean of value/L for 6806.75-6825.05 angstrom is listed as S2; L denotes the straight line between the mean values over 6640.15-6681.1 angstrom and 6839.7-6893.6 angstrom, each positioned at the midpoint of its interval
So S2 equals 0.00 mag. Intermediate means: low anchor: 250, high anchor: 246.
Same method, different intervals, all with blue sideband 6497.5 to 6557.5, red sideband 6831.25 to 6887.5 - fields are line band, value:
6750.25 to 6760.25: -0.026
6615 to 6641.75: -0.016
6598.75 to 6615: -0.031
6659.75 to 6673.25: 0.026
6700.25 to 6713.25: -0.008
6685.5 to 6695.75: 0.000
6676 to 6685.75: 0.011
